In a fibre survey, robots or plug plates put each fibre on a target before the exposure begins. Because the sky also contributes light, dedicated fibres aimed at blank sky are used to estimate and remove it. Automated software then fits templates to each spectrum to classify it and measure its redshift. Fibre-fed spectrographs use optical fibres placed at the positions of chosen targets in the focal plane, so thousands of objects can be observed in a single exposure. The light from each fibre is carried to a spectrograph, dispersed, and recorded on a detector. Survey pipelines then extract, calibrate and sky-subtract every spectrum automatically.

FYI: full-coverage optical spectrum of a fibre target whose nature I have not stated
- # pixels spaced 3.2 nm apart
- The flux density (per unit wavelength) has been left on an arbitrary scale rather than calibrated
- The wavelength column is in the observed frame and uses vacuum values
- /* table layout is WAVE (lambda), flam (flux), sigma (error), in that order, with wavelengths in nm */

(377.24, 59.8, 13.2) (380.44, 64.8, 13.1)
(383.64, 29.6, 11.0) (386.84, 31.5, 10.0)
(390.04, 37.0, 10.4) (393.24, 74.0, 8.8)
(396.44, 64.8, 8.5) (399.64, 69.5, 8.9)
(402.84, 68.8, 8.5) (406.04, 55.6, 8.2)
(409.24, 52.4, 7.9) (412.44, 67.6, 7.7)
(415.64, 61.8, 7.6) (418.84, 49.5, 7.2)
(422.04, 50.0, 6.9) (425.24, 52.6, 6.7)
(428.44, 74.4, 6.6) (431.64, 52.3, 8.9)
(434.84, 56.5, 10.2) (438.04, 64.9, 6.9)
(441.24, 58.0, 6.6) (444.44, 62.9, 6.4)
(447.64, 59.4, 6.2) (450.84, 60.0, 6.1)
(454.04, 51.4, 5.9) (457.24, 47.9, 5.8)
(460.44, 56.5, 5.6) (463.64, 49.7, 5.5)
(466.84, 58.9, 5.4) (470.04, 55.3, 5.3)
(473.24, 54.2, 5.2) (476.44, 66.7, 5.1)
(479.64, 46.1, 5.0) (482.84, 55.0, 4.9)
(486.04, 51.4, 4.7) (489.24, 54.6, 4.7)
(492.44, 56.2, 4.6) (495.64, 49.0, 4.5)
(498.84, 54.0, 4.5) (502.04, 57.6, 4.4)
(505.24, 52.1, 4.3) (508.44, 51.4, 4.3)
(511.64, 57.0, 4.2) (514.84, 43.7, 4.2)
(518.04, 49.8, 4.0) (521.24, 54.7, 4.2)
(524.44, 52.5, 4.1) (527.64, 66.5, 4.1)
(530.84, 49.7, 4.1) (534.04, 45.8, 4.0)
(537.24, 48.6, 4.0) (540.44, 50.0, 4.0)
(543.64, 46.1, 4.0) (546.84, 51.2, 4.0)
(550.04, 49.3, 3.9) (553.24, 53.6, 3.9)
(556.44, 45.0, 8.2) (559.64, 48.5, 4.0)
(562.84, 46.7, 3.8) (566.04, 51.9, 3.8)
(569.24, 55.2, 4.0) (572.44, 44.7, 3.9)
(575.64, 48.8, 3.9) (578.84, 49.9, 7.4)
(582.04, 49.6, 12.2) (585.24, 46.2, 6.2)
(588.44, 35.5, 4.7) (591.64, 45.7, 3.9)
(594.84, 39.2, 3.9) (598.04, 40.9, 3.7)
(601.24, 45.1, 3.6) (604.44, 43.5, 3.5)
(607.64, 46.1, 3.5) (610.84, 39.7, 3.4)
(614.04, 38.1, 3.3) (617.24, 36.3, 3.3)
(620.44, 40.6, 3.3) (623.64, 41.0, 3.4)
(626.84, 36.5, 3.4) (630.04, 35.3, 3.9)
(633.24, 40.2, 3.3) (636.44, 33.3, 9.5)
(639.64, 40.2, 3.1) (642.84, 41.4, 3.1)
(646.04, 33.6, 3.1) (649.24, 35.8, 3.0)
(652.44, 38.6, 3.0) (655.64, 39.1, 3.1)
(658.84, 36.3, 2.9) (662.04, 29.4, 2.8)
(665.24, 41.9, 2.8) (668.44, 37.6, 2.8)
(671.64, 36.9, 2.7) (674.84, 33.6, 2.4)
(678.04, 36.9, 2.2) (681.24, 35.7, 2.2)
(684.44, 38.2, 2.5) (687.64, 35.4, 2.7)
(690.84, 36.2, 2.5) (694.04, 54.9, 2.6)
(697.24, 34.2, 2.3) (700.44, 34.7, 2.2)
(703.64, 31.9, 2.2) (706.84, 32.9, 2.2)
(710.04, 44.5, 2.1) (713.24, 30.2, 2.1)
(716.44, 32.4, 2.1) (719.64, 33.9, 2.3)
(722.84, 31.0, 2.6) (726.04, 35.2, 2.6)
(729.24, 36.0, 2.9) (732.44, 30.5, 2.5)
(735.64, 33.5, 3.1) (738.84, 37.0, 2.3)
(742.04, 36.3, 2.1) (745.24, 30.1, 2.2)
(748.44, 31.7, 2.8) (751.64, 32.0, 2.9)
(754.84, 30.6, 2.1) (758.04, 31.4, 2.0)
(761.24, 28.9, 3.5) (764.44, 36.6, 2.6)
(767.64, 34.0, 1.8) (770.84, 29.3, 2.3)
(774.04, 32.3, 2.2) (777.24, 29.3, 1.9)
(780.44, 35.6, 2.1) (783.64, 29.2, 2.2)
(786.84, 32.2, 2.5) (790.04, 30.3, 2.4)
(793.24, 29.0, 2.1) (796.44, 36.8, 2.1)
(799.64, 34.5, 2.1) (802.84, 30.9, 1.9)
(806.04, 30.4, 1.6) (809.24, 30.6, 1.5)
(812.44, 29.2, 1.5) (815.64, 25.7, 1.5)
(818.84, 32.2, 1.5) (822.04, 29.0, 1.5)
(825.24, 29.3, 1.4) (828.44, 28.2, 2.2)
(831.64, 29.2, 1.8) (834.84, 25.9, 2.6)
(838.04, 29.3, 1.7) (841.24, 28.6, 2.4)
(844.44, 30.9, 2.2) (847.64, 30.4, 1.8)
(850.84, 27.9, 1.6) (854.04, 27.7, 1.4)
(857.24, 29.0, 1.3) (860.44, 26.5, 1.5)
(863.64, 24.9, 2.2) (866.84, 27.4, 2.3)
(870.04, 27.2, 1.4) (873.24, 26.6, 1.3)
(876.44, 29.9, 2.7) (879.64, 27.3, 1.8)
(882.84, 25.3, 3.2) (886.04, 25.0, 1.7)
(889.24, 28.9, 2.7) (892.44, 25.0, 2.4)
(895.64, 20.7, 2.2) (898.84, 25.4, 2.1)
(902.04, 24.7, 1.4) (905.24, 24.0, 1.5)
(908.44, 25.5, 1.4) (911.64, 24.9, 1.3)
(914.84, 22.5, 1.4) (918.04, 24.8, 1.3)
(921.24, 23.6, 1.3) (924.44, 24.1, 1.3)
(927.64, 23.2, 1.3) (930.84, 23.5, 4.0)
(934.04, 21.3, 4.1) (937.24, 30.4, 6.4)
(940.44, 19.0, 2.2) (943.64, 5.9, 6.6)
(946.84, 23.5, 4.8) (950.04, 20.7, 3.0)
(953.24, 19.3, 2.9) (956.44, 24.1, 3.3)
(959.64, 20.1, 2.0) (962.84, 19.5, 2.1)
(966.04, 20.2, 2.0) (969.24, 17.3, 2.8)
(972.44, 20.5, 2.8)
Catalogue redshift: 0.05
